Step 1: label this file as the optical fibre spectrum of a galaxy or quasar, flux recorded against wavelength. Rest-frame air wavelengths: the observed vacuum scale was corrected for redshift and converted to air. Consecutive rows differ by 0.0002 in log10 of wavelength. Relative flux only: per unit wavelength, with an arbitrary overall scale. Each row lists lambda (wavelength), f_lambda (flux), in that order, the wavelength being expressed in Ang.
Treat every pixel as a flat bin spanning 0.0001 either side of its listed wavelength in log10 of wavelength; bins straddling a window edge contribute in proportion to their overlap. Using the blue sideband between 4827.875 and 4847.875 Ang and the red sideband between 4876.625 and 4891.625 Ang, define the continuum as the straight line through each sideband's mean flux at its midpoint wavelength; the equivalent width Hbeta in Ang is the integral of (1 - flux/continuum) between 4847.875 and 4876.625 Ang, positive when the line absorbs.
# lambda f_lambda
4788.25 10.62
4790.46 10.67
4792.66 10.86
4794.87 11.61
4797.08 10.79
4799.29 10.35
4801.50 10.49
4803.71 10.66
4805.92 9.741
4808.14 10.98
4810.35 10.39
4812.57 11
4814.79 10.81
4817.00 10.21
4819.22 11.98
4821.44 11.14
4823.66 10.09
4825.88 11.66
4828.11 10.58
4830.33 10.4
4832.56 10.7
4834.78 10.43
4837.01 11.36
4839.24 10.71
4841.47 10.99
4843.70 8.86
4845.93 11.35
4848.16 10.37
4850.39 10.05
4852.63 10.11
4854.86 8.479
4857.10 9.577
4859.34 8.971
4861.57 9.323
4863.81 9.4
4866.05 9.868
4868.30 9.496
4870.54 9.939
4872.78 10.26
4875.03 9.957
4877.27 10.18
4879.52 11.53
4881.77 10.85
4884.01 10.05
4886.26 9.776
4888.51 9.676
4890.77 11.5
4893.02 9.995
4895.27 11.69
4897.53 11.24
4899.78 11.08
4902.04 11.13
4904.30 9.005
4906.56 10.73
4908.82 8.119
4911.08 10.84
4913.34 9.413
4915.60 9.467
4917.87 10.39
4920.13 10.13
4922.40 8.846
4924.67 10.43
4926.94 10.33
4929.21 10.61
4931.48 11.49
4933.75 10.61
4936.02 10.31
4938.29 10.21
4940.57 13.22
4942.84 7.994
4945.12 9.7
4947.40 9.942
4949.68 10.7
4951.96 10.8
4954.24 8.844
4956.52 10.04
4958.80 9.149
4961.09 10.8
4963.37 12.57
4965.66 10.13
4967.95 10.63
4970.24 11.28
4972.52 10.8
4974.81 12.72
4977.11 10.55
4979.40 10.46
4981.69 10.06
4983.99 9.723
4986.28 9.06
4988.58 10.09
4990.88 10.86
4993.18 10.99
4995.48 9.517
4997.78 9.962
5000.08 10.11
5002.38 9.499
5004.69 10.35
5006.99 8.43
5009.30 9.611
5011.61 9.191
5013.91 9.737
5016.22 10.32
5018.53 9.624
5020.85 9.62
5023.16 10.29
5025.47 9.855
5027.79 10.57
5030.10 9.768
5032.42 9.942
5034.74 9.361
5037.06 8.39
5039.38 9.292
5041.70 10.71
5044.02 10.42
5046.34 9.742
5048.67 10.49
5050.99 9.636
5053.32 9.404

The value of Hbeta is 2.4 Ang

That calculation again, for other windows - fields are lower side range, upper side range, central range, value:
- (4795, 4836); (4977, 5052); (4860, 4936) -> 1.08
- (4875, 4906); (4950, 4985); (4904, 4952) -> 1.90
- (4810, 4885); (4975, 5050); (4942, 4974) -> -0.74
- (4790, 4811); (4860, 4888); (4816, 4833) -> -0.65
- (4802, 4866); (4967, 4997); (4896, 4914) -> 0.32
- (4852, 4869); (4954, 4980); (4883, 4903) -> -1.81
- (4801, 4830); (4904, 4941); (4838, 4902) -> 1.62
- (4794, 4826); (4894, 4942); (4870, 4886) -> 0.26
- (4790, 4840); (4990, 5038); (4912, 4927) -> 0.62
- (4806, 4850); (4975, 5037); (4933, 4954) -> -0.25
